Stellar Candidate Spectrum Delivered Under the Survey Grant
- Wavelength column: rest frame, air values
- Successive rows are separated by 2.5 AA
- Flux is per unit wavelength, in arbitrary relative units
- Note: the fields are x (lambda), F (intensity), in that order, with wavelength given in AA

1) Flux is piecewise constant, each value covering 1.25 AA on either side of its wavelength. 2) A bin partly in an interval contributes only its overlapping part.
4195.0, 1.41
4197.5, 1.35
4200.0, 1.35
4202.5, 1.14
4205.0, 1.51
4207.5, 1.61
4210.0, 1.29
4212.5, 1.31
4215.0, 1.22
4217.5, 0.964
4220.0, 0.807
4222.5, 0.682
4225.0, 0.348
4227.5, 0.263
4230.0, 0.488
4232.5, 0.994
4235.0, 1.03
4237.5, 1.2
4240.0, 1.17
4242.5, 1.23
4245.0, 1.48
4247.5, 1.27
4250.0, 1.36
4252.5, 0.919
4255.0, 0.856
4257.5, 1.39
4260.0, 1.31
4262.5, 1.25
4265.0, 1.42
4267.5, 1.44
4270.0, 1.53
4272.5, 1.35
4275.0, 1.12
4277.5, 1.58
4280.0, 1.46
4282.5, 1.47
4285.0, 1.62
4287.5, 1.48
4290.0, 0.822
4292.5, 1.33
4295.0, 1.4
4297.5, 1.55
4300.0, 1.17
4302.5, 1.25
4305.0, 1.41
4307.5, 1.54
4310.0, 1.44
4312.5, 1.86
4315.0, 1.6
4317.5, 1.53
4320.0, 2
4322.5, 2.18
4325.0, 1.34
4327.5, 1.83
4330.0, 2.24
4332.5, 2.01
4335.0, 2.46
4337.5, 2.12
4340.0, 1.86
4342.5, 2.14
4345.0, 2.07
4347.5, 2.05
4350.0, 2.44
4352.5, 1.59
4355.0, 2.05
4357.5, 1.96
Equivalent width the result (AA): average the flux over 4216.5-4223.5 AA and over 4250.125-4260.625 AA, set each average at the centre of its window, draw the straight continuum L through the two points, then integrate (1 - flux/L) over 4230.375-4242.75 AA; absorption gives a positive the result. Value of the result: -1.3 AA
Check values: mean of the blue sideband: 0.817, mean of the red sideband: 1.13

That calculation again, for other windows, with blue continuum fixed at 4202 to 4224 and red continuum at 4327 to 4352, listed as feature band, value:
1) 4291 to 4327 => 6.60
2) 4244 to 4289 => 6.29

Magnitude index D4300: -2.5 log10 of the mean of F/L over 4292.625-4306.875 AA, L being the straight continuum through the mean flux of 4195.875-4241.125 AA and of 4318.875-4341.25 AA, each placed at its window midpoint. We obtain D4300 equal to 0.27 mag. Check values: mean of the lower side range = 1.04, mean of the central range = 1.36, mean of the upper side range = 2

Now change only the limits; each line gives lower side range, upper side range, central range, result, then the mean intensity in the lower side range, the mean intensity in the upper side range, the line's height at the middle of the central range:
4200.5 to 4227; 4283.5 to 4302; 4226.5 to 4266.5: 0.07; 1.07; 1.34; 1.18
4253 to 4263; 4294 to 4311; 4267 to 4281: -0.13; 1.18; 1.39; 1.25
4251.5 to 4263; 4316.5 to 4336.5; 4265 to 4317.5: 0.08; 1.14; 1.96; 1.54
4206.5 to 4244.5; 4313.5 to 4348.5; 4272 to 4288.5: 0.03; 0.98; 1.96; 1.49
